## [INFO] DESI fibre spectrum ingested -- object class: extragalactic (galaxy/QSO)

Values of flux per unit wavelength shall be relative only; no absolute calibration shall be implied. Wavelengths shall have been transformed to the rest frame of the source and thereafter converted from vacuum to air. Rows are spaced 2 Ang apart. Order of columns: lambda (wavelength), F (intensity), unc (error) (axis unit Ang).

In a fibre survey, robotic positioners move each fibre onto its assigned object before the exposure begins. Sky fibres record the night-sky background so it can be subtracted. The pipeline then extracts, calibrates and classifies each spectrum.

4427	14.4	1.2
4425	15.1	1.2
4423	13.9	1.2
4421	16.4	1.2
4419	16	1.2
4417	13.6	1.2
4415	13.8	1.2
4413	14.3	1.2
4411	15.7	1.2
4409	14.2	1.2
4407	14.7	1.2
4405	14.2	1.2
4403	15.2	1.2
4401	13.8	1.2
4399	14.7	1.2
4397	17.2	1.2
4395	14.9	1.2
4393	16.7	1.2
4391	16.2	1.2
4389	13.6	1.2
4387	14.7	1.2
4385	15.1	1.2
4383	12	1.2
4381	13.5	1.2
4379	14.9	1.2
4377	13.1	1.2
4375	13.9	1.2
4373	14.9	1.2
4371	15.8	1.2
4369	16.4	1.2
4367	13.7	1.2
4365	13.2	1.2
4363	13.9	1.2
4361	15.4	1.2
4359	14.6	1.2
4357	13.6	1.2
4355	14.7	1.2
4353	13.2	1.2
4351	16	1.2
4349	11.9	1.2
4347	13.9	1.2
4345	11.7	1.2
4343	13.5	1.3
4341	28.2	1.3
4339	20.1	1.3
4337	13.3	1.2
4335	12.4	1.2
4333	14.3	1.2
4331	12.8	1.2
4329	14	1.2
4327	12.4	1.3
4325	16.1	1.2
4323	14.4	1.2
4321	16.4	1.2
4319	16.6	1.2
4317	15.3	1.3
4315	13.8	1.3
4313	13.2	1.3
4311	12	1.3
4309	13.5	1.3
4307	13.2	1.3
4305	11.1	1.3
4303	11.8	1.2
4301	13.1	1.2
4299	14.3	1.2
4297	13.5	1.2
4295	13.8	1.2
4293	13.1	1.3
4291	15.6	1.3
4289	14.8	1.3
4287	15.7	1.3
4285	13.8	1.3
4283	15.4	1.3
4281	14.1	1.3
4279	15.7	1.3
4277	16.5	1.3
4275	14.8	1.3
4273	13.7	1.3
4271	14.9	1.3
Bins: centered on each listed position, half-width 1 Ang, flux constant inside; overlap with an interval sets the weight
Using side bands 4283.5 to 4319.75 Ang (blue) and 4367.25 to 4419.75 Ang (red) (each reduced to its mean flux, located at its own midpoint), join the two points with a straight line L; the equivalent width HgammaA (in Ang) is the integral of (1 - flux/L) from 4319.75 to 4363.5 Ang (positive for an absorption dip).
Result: -2.1 Ang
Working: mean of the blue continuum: 13.8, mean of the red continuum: 14.7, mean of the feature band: 14.9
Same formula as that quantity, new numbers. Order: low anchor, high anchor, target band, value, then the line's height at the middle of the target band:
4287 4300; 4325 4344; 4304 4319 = 1.5 Ang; 14.9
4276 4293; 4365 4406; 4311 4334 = 0.9 Ang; 14.9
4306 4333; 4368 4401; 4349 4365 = 0.3 Ang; 14.5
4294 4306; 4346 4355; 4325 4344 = -3.0 Ang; 13.6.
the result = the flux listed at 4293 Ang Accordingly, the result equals 13.1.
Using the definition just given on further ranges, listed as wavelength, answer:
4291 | 15.6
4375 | 13.9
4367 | 13.7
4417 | 13.6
